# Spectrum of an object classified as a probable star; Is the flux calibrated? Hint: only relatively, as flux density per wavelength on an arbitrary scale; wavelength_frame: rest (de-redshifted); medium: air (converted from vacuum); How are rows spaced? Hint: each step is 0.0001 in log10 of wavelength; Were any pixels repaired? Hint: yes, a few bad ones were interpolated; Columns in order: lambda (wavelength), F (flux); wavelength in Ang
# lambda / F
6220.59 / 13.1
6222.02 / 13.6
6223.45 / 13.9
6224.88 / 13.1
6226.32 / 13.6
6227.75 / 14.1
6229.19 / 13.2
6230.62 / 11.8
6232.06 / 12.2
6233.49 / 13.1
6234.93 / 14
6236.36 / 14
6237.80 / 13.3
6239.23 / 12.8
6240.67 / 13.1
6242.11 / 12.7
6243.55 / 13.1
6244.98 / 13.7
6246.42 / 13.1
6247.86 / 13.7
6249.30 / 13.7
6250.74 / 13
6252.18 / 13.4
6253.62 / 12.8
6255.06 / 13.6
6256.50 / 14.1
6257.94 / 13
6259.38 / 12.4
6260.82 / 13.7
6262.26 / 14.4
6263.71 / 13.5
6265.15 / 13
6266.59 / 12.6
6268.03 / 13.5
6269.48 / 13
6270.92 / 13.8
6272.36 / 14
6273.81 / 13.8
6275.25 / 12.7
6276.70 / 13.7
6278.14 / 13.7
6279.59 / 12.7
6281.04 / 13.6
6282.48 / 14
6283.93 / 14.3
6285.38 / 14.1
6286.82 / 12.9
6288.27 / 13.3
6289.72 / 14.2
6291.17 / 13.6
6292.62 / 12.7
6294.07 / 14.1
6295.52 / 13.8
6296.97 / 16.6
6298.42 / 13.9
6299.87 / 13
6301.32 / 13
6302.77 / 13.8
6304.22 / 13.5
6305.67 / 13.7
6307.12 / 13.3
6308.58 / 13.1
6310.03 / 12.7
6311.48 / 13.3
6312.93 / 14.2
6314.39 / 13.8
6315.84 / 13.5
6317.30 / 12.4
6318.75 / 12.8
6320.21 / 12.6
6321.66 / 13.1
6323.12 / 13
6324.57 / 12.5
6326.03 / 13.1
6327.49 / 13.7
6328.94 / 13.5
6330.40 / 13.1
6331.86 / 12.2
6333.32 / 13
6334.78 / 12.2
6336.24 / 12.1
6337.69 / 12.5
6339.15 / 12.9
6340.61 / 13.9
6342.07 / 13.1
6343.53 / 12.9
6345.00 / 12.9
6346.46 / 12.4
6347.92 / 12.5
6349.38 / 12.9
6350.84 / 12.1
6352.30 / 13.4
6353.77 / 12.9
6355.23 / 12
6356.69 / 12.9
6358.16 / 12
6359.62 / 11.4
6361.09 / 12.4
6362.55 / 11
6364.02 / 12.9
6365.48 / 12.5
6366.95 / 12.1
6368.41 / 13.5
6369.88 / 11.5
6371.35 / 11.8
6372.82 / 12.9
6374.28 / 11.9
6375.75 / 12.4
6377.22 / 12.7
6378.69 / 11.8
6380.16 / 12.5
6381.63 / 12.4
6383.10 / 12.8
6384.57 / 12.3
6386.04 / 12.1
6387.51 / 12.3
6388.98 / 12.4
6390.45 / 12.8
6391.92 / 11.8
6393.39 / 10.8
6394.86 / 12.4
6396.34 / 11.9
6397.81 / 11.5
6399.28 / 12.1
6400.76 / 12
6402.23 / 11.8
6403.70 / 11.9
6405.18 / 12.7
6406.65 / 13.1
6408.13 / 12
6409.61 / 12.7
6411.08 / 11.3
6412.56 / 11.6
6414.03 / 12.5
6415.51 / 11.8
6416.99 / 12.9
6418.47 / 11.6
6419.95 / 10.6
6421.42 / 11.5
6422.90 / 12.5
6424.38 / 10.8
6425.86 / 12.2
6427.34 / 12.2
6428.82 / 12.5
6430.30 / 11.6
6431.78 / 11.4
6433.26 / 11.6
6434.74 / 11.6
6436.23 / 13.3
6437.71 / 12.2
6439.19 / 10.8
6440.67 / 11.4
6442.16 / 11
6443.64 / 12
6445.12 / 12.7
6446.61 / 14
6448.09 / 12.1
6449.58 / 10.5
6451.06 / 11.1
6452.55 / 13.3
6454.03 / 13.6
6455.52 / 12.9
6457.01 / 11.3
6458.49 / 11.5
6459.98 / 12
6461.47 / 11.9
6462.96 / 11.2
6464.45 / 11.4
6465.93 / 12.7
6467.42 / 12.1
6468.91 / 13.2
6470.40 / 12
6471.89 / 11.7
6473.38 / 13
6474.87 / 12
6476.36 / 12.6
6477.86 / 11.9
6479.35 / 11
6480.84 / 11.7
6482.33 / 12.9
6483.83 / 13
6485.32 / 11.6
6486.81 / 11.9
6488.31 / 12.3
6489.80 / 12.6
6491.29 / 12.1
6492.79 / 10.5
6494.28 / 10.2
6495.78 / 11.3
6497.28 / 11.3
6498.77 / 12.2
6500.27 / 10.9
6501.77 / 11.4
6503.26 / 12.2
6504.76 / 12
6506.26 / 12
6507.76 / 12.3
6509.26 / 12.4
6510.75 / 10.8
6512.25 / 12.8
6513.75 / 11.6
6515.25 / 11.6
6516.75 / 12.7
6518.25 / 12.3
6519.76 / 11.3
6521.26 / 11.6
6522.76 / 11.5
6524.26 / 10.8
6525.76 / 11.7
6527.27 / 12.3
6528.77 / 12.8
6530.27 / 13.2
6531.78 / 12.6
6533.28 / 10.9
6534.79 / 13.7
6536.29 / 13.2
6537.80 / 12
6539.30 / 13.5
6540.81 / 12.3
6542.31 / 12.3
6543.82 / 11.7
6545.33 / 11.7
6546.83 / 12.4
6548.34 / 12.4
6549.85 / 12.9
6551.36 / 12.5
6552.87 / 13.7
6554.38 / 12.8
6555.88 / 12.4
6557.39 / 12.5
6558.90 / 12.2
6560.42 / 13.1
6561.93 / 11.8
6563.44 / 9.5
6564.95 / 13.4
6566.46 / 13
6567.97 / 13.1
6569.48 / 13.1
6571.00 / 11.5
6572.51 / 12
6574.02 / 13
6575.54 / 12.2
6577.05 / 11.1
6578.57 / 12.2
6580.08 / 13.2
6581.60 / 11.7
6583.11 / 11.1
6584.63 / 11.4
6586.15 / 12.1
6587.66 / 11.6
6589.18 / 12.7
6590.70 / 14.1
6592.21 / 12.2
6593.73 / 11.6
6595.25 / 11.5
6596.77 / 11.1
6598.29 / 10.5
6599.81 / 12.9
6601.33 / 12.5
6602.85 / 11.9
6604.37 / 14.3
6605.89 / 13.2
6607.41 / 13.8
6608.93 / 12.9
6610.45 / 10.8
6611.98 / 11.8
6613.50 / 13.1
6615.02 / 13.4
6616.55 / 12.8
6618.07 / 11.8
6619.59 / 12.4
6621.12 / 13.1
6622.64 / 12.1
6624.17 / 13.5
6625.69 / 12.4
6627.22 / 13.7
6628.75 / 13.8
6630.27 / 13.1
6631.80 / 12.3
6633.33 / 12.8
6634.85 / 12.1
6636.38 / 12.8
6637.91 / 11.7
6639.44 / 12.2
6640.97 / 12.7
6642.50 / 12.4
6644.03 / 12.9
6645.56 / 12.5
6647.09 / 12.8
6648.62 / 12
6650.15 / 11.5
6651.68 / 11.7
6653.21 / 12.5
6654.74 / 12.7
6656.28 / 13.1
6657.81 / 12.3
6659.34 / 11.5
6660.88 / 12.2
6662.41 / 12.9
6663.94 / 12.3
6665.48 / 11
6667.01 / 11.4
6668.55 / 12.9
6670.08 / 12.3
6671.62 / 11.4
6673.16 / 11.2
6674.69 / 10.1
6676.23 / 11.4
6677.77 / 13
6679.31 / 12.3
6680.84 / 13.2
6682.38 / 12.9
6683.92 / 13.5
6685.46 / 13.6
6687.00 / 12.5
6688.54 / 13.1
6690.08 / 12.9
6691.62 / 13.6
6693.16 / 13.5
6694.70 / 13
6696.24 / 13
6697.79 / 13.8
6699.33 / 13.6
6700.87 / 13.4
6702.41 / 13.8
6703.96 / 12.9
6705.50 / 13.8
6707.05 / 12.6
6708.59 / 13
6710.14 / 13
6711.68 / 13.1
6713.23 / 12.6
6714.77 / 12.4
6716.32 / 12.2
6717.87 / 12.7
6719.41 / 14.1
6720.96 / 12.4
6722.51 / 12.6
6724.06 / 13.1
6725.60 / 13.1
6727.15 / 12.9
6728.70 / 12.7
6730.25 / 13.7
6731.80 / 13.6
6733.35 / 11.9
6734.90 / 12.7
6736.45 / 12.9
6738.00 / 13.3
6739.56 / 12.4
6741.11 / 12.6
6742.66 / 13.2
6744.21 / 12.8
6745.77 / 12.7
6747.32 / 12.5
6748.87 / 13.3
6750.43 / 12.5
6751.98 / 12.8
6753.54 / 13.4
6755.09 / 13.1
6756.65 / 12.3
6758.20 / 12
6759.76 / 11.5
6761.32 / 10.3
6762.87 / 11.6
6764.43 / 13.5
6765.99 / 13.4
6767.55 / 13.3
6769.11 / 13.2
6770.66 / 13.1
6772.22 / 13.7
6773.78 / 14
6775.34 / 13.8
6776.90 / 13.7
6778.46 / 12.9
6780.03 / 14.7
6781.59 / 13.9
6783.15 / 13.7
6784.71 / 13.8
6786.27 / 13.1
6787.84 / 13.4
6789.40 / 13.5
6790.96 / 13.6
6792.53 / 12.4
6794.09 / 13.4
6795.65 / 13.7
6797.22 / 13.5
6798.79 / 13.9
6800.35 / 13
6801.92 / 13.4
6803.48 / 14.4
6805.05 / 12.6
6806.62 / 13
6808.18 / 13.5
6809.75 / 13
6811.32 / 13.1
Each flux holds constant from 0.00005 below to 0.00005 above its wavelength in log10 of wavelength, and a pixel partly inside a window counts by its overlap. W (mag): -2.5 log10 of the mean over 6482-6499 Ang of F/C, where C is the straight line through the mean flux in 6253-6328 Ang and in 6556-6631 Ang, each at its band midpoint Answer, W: 0.09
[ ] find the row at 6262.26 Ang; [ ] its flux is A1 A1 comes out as 14.4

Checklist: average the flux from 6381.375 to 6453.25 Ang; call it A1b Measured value 12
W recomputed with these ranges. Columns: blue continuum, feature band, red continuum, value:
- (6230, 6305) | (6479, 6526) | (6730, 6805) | 0.13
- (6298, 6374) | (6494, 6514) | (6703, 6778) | 0.10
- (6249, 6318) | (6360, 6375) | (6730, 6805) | 0.10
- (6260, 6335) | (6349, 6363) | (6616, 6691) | 0.08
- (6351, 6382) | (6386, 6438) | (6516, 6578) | 0.03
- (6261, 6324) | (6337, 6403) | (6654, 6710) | 0.08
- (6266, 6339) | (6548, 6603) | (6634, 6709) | 0.05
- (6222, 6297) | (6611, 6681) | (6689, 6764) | 0.05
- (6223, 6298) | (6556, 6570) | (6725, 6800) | 0.07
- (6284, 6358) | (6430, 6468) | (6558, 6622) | 0.07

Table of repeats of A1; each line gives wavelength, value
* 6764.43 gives 13.5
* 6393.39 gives 10.8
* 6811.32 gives 13.1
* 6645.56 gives 12.5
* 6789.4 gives 13.5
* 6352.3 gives 13.4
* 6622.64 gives 12.1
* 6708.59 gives 13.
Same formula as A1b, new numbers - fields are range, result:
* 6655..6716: 12.7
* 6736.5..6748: 12.8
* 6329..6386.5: 12.5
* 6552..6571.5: 12.5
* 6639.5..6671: 12.3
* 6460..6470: 12.1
